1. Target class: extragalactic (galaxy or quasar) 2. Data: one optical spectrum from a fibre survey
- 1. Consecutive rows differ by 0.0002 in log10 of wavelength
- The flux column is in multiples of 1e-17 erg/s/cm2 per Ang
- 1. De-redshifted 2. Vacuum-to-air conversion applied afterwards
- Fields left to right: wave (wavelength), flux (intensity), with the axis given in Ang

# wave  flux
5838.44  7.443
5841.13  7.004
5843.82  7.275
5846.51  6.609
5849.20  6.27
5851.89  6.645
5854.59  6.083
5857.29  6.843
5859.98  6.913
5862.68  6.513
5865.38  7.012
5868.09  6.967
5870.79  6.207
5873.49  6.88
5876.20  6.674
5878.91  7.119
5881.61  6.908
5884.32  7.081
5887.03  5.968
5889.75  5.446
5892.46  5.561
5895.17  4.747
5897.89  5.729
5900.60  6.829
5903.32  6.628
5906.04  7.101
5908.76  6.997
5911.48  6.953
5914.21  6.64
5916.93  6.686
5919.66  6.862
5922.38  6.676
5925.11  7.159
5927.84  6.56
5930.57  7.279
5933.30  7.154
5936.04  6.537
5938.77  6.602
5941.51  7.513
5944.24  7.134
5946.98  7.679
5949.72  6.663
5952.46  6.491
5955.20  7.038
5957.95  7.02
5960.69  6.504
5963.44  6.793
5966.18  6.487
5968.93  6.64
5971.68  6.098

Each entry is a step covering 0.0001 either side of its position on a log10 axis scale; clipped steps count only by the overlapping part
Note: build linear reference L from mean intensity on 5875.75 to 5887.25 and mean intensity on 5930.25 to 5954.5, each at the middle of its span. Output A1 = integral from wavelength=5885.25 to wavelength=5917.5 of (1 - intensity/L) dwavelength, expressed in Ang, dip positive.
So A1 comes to 2.9 Ang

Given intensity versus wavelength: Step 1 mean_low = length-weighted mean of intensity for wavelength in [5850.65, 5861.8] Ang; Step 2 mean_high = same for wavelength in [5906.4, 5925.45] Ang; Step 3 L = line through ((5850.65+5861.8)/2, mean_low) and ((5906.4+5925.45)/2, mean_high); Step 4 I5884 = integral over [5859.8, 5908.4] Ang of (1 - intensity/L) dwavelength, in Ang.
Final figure 1.9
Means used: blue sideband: 6.62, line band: 6.46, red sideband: 6.85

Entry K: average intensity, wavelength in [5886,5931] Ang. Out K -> 6.45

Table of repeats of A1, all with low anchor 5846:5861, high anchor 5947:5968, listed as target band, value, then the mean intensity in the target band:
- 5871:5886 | -0.6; 6.86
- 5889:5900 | 1.9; 5.47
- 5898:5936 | -0.8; 6.84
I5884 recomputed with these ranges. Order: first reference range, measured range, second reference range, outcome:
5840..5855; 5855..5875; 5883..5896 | -1.33 Ang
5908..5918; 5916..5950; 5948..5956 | -0.98 Ang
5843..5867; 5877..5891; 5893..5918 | 0.06 Ang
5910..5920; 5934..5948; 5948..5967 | -0.68 Ang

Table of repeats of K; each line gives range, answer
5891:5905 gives 5.93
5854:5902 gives 6.42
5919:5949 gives 7.01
